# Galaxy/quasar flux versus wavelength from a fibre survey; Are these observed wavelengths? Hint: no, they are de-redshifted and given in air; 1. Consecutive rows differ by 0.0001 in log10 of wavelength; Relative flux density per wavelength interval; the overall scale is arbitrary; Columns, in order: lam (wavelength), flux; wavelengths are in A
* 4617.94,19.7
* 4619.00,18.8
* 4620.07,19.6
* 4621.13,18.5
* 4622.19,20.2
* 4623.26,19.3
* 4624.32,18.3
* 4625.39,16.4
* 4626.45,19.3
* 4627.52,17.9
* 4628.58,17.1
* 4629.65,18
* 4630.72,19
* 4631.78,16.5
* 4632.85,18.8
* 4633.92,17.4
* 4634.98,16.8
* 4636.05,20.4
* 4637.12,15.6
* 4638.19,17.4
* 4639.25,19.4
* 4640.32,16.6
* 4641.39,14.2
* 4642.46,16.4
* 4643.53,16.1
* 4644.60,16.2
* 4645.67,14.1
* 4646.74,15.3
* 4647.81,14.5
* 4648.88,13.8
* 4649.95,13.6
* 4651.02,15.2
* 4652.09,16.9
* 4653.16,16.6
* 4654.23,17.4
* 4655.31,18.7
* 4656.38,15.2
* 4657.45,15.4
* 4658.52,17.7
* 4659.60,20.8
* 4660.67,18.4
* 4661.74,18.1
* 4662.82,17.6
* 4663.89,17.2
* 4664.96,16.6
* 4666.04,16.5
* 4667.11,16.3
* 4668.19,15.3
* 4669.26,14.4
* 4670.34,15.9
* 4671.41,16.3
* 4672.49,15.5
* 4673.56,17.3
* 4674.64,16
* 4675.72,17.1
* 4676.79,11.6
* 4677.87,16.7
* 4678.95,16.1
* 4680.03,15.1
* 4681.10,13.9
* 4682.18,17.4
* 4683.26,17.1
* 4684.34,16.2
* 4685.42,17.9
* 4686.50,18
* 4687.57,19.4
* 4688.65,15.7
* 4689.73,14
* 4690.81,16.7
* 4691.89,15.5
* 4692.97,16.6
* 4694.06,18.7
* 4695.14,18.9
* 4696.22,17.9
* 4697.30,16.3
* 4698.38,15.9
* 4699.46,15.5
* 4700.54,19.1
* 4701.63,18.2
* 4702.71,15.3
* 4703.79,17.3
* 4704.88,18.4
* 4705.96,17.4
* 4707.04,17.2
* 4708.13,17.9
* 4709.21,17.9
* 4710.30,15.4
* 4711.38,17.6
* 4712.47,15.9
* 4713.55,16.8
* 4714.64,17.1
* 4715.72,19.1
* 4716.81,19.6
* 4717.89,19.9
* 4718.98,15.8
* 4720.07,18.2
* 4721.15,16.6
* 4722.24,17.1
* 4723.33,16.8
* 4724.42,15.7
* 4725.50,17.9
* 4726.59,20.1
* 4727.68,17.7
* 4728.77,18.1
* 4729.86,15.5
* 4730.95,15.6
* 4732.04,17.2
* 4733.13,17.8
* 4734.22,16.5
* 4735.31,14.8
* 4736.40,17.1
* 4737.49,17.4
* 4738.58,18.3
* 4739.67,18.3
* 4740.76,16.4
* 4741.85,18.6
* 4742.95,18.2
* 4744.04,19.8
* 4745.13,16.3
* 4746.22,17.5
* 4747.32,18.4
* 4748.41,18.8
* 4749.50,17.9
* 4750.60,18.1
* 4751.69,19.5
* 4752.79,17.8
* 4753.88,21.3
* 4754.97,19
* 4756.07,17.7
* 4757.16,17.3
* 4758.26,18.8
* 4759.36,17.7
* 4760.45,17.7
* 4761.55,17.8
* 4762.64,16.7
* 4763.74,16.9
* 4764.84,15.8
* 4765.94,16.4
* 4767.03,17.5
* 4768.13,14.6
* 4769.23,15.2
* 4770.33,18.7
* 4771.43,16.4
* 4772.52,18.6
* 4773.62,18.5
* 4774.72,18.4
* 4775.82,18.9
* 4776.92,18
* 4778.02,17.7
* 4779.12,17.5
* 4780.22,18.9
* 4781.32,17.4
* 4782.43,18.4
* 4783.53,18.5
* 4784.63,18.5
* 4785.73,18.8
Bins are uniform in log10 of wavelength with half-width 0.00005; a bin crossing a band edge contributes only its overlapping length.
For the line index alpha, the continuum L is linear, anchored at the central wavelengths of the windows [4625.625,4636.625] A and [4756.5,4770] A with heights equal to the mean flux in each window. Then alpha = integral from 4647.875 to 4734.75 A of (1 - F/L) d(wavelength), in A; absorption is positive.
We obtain 3.4 A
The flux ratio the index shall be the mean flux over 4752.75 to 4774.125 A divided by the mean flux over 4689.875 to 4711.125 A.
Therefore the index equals 1.0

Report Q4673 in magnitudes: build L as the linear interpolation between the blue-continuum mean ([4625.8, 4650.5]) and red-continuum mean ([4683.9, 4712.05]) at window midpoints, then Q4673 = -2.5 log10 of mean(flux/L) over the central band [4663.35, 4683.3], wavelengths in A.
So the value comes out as 0.070 mag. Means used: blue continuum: 16.7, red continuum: 17.1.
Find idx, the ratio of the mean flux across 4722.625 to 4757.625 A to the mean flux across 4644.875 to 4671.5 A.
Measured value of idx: 1.1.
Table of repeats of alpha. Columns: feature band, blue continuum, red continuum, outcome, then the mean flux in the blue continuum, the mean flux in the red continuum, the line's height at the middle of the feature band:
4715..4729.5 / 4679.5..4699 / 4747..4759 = -0.1 A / 16.7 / 18.6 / 17.7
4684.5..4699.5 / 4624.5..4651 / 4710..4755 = 0.2 A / 16.7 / 17.7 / 17.2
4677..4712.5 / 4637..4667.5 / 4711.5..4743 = 0.3 A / 16.5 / 17.4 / 17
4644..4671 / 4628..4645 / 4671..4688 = 0.8 A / 17.3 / 16.3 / 16.8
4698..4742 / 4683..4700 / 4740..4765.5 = 0.3 A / 16.9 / 18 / 17.4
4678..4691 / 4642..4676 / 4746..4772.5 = 0.2 A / 16.3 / 17.7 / 16.7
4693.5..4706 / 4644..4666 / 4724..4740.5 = -0.4 A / 16.5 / 17.2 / 16.9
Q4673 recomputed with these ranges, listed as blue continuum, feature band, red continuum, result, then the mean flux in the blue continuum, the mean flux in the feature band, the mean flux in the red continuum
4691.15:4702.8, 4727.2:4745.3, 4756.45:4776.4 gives 0.00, 17.1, 17.3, 17.3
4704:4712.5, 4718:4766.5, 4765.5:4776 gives -0.02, 17.3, 17.6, 17.3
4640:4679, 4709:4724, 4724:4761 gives -0.01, 16.1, 17.4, 17.8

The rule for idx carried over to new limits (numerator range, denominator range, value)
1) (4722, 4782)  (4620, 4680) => 1.05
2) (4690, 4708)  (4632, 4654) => 1.05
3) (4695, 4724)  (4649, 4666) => 1.02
